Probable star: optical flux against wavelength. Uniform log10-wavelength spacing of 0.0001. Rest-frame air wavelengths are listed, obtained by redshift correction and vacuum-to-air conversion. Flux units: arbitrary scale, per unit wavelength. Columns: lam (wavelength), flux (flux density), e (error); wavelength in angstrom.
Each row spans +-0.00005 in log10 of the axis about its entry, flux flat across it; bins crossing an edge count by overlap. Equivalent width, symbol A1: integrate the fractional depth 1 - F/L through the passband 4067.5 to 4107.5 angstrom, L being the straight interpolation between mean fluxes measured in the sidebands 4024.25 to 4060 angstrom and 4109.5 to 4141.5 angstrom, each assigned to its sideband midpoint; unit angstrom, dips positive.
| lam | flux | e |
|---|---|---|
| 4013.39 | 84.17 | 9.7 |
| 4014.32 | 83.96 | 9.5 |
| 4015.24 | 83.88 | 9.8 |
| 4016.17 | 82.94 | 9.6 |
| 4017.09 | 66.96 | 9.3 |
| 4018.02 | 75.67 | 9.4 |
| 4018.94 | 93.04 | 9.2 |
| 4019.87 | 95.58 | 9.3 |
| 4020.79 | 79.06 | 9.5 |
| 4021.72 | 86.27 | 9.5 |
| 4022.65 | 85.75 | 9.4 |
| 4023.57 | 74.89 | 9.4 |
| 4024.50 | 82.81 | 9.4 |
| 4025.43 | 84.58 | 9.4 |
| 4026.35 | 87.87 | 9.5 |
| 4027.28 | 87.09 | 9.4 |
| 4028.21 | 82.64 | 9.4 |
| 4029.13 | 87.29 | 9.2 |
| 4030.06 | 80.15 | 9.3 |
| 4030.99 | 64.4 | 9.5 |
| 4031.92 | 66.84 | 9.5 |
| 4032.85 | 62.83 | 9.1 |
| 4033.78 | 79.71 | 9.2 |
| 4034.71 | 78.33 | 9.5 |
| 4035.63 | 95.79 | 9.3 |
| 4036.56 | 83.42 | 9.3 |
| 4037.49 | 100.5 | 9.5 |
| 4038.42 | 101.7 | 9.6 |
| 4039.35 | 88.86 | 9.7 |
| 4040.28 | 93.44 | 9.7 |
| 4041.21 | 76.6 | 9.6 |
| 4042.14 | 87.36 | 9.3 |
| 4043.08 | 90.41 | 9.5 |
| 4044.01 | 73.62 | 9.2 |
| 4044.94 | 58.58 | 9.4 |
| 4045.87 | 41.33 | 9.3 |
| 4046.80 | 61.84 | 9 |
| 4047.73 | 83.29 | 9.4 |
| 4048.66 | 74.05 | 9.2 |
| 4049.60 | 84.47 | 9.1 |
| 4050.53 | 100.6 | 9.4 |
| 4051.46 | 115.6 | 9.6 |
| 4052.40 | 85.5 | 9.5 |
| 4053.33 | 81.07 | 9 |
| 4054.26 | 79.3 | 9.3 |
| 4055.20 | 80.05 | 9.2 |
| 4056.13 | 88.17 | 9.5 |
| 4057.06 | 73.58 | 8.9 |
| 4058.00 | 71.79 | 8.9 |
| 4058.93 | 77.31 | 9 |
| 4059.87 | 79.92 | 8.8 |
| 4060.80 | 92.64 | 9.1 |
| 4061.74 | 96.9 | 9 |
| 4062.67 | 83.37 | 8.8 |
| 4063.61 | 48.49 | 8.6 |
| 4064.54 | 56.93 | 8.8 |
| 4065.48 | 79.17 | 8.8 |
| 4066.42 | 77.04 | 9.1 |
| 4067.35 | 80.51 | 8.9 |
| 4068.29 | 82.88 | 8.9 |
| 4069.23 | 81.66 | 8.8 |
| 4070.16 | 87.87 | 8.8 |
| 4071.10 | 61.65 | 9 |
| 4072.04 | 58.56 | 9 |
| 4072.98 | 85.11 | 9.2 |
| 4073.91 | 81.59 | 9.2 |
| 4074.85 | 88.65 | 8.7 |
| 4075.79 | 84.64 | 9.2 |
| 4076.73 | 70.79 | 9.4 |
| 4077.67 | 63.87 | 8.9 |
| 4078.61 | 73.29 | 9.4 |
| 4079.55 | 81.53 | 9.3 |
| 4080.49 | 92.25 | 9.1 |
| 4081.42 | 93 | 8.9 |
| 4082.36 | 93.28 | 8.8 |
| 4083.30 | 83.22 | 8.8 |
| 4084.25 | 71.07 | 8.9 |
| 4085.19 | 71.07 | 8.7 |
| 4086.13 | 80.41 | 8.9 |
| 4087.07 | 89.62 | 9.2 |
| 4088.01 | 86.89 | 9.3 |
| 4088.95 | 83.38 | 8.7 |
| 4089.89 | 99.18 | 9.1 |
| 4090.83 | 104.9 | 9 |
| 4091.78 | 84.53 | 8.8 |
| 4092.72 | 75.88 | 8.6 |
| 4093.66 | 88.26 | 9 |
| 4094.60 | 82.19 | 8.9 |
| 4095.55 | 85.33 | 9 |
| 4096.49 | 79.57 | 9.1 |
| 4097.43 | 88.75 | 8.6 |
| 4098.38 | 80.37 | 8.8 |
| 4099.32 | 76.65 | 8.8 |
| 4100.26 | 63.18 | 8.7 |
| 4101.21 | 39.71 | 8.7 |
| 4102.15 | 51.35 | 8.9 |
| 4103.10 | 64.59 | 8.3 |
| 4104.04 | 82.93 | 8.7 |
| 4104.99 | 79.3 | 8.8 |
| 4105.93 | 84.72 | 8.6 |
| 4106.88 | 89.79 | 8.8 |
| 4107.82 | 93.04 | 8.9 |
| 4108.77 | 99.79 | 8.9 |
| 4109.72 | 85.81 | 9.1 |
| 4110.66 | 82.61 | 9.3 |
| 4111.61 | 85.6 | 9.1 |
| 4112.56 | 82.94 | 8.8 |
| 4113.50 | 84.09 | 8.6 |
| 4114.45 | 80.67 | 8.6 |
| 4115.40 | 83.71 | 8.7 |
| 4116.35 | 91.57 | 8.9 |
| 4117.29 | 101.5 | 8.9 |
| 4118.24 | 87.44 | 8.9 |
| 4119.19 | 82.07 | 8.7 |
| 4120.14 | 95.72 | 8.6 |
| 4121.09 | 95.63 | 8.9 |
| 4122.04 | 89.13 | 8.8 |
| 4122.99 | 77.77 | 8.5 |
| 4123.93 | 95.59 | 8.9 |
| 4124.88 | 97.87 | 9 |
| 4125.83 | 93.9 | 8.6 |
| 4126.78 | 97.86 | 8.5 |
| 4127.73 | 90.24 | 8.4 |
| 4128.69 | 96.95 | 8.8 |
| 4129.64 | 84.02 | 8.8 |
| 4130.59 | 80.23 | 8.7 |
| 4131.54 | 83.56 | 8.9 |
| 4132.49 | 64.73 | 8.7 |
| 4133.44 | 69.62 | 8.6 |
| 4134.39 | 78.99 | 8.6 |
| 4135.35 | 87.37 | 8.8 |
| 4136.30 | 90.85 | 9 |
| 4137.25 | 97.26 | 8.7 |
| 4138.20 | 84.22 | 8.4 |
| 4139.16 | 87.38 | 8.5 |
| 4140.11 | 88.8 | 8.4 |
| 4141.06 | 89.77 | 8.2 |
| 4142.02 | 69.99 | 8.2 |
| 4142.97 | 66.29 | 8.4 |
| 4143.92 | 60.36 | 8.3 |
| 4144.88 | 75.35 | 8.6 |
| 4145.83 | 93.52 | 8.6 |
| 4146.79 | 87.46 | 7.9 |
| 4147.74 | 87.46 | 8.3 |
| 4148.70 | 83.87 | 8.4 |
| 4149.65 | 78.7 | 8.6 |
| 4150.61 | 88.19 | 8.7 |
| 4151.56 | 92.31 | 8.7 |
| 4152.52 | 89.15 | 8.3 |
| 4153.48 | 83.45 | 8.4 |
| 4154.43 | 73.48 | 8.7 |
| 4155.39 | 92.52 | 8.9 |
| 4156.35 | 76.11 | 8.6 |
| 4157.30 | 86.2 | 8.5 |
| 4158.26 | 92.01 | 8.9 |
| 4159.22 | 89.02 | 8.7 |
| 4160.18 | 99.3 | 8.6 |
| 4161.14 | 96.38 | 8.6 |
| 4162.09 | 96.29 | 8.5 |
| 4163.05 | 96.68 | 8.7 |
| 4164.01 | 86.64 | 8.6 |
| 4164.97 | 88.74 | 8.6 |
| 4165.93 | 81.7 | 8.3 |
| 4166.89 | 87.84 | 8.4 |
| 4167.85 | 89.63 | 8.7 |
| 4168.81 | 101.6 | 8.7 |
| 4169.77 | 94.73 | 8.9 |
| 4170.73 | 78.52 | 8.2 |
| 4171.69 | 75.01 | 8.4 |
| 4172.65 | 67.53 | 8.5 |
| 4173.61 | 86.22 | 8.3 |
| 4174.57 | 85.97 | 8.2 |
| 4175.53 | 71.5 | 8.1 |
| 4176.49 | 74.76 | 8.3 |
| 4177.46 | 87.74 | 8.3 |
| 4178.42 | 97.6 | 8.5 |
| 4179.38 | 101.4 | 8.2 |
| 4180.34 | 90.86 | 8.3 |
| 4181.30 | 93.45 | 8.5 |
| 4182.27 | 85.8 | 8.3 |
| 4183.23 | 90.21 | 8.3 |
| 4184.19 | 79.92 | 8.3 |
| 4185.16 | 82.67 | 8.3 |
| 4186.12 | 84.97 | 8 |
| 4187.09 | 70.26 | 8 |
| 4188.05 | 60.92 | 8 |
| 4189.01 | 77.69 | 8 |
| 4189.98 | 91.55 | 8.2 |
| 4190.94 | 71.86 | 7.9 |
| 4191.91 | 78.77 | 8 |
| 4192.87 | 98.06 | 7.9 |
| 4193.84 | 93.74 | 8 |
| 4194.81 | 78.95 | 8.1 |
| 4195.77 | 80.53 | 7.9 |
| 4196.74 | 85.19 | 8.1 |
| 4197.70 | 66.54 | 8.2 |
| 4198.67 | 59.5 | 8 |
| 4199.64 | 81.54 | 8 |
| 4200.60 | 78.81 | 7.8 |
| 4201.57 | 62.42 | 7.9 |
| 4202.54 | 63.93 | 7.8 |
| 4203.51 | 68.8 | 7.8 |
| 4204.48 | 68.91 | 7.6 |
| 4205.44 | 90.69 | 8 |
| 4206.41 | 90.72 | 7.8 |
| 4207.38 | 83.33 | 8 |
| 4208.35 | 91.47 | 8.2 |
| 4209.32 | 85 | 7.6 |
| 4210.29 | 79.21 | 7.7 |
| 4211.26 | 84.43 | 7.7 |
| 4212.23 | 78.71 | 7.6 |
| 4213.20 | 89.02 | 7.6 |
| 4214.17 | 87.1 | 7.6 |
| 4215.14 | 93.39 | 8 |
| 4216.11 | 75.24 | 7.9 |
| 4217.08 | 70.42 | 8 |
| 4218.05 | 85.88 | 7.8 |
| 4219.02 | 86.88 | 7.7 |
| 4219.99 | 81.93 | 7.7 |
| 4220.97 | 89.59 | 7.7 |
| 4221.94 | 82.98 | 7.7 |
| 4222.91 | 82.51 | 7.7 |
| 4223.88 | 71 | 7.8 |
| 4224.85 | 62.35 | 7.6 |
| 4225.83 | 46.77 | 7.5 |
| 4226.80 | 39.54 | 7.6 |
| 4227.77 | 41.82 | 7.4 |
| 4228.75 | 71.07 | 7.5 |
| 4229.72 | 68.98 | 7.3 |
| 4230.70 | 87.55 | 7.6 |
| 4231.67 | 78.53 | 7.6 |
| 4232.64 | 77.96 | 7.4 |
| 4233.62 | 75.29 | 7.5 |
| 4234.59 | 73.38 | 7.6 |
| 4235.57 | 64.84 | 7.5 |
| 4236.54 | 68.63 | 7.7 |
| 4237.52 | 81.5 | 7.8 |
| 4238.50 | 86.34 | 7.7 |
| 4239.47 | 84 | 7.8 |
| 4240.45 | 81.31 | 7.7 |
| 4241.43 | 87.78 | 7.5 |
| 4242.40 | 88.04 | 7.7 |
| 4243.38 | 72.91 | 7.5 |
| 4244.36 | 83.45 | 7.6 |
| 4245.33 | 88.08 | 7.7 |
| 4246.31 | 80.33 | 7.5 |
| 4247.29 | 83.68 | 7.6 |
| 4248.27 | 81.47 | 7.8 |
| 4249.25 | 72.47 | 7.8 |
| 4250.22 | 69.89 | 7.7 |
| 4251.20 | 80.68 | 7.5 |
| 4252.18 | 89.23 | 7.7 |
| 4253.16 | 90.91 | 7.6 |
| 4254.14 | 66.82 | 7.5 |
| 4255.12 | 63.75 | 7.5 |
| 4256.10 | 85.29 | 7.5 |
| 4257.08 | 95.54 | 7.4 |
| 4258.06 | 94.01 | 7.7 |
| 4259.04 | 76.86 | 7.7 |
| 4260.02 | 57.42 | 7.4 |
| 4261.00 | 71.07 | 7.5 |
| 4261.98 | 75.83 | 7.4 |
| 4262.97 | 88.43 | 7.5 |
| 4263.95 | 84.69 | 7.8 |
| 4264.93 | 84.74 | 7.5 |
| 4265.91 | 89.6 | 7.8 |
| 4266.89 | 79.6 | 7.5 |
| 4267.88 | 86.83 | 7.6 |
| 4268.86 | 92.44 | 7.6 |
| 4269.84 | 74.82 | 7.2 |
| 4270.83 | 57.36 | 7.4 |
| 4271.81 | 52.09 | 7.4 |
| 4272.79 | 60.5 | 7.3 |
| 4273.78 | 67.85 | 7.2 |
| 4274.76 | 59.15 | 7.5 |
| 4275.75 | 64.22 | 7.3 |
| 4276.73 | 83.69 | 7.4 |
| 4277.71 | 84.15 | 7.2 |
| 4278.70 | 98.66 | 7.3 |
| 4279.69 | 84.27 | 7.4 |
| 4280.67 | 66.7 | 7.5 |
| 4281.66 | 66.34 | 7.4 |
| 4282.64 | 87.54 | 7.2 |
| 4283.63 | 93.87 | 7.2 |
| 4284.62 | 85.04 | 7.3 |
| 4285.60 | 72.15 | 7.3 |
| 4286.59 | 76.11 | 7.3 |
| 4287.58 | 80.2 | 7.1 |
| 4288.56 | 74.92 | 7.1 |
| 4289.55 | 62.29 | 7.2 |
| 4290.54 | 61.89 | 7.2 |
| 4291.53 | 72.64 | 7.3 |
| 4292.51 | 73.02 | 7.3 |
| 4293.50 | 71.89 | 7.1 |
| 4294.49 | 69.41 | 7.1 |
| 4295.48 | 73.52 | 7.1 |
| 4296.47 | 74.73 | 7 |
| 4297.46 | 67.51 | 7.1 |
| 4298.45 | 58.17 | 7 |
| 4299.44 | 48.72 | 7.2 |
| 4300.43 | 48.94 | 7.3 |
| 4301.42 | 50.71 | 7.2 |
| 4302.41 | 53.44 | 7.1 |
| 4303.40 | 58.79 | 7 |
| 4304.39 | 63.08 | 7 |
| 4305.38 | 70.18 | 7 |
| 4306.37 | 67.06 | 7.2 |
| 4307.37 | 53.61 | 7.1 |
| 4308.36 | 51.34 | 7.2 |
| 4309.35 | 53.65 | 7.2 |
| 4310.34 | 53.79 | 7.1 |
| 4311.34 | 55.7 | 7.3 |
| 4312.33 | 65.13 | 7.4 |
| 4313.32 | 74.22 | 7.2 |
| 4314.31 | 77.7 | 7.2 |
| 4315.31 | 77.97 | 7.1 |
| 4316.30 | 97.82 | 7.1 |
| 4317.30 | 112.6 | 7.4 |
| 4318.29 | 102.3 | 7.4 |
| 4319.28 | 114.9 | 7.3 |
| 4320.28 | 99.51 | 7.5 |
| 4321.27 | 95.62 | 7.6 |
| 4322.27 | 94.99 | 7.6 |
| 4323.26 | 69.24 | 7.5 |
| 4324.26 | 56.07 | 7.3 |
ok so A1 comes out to 2.26 angstrom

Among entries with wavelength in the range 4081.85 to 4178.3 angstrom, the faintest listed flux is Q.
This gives 39.71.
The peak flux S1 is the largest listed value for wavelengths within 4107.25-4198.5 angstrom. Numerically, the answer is 101.6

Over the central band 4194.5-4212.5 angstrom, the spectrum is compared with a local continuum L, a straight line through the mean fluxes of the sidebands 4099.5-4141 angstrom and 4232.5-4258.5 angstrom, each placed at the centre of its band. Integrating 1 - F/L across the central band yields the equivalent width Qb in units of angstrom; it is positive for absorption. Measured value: 0.8 angstrom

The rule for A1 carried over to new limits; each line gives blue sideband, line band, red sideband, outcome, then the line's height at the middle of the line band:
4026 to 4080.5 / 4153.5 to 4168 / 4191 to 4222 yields -1.47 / 80.5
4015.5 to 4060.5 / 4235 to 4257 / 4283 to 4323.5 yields -1.55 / 74.6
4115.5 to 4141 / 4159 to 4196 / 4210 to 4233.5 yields -1.95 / 81.4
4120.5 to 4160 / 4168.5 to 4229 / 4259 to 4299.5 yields 0.90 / 80.6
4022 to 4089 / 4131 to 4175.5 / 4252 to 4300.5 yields -3.77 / 78.1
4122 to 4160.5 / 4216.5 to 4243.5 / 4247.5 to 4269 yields 2.33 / 81.7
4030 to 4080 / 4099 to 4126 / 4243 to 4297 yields -1.63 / 78.6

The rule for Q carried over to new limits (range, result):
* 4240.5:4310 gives 48.72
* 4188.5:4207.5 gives 59.5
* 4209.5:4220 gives 70.42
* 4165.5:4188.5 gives 60.92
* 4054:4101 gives 48.49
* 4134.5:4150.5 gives 60.36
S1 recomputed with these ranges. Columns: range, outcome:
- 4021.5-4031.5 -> 87.87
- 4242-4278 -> 95.54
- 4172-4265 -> 101.4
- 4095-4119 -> 101.5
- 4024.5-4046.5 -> 101.7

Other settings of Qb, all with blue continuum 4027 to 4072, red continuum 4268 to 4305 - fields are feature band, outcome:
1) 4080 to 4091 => -1.2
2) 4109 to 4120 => -1.4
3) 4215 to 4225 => -1.0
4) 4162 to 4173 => -1.7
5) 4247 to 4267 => -2.4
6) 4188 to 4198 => -1.0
